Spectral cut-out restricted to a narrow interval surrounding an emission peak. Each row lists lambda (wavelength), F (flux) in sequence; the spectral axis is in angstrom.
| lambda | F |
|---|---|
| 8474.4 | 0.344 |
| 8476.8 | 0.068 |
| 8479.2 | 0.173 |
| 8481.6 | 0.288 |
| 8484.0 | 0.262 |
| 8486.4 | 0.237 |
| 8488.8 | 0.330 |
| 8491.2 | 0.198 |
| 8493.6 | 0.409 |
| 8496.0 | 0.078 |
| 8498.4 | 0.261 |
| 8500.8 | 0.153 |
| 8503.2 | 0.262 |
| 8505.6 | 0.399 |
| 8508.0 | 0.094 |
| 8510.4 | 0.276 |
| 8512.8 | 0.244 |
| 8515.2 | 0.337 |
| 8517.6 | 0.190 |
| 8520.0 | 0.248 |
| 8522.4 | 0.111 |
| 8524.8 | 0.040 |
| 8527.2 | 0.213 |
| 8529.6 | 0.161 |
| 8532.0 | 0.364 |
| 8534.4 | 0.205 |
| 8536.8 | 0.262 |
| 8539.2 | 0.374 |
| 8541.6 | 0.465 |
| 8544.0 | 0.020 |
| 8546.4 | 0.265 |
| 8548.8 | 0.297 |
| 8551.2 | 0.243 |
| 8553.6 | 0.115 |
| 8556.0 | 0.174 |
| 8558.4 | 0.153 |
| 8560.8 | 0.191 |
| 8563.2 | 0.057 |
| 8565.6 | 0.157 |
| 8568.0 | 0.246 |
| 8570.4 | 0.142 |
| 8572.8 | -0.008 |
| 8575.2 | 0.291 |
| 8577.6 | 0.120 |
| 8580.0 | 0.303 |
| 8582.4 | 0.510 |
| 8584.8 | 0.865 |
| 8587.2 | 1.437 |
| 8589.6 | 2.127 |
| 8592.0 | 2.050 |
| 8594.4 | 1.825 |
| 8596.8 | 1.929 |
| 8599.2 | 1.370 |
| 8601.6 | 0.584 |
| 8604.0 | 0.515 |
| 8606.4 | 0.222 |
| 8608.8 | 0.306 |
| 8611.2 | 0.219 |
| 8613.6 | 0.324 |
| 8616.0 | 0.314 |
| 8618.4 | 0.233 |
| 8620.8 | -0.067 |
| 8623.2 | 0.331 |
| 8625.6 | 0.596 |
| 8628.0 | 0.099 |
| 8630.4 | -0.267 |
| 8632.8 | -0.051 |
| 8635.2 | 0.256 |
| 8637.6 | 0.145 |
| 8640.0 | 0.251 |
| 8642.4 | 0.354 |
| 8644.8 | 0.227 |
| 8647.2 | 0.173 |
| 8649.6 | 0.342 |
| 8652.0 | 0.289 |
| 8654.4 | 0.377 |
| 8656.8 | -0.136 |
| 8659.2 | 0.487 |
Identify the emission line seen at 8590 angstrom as [O II] 3727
